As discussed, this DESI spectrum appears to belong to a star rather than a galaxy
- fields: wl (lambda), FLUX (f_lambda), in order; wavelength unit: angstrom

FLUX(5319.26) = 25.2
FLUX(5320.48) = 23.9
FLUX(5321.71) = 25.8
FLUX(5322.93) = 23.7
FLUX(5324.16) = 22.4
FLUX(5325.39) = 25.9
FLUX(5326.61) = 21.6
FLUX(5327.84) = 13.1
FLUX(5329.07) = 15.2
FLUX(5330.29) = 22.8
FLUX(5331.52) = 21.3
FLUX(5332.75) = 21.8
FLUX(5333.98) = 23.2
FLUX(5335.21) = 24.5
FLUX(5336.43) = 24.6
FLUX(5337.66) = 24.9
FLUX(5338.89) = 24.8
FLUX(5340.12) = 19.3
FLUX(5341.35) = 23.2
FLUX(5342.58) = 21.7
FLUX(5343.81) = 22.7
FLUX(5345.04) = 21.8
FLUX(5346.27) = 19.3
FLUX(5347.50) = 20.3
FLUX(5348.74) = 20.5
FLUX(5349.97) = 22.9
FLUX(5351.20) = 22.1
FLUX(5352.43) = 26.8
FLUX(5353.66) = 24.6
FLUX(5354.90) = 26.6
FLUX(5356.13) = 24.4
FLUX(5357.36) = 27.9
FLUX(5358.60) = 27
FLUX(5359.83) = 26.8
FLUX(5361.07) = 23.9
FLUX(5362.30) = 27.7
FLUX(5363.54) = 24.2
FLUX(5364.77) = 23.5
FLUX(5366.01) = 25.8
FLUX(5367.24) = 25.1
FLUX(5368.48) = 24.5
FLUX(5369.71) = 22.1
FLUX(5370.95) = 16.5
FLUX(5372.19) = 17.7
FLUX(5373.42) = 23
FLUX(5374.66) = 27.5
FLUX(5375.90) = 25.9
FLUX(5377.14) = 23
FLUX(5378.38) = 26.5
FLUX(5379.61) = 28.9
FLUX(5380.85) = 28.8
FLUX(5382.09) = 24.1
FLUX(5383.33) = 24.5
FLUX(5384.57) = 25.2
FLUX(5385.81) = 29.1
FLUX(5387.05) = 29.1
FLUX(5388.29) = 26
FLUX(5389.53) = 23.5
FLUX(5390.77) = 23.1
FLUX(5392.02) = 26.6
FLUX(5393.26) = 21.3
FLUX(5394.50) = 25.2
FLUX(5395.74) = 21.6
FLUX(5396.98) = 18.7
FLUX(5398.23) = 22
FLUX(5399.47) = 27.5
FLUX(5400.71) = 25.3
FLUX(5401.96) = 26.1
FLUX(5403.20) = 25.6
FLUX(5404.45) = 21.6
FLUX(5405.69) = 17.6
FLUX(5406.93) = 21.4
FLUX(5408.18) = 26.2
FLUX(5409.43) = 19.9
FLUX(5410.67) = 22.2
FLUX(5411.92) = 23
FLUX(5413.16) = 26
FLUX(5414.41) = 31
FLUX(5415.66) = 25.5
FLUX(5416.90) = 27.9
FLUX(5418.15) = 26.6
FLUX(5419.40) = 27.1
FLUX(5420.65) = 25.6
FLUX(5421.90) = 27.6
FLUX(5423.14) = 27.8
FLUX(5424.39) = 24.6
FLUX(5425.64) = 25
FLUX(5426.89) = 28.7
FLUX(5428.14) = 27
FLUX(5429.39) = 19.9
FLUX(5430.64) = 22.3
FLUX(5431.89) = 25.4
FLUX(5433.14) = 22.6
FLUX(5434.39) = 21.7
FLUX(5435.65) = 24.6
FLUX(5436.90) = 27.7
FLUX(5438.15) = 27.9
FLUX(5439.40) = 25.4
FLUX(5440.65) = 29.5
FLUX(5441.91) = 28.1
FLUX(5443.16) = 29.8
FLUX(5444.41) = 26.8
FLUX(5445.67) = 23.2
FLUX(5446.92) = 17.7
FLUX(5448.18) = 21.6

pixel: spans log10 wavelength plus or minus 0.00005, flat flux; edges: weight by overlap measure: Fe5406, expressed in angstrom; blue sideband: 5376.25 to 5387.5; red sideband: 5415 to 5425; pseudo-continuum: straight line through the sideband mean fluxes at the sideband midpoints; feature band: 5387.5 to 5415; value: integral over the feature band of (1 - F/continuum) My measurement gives 2.95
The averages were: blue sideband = 26.5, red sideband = 26.6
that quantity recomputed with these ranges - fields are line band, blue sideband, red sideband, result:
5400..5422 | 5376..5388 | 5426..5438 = 0.6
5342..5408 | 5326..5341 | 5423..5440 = -3.3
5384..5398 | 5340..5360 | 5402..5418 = -0.3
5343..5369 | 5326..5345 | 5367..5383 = -1.4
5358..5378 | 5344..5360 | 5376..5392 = 0.7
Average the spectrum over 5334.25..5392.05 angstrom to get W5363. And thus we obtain 24.3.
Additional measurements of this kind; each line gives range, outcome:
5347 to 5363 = 24.7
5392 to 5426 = 24.5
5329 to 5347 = 22.3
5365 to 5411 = 24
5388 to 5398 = 23.1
